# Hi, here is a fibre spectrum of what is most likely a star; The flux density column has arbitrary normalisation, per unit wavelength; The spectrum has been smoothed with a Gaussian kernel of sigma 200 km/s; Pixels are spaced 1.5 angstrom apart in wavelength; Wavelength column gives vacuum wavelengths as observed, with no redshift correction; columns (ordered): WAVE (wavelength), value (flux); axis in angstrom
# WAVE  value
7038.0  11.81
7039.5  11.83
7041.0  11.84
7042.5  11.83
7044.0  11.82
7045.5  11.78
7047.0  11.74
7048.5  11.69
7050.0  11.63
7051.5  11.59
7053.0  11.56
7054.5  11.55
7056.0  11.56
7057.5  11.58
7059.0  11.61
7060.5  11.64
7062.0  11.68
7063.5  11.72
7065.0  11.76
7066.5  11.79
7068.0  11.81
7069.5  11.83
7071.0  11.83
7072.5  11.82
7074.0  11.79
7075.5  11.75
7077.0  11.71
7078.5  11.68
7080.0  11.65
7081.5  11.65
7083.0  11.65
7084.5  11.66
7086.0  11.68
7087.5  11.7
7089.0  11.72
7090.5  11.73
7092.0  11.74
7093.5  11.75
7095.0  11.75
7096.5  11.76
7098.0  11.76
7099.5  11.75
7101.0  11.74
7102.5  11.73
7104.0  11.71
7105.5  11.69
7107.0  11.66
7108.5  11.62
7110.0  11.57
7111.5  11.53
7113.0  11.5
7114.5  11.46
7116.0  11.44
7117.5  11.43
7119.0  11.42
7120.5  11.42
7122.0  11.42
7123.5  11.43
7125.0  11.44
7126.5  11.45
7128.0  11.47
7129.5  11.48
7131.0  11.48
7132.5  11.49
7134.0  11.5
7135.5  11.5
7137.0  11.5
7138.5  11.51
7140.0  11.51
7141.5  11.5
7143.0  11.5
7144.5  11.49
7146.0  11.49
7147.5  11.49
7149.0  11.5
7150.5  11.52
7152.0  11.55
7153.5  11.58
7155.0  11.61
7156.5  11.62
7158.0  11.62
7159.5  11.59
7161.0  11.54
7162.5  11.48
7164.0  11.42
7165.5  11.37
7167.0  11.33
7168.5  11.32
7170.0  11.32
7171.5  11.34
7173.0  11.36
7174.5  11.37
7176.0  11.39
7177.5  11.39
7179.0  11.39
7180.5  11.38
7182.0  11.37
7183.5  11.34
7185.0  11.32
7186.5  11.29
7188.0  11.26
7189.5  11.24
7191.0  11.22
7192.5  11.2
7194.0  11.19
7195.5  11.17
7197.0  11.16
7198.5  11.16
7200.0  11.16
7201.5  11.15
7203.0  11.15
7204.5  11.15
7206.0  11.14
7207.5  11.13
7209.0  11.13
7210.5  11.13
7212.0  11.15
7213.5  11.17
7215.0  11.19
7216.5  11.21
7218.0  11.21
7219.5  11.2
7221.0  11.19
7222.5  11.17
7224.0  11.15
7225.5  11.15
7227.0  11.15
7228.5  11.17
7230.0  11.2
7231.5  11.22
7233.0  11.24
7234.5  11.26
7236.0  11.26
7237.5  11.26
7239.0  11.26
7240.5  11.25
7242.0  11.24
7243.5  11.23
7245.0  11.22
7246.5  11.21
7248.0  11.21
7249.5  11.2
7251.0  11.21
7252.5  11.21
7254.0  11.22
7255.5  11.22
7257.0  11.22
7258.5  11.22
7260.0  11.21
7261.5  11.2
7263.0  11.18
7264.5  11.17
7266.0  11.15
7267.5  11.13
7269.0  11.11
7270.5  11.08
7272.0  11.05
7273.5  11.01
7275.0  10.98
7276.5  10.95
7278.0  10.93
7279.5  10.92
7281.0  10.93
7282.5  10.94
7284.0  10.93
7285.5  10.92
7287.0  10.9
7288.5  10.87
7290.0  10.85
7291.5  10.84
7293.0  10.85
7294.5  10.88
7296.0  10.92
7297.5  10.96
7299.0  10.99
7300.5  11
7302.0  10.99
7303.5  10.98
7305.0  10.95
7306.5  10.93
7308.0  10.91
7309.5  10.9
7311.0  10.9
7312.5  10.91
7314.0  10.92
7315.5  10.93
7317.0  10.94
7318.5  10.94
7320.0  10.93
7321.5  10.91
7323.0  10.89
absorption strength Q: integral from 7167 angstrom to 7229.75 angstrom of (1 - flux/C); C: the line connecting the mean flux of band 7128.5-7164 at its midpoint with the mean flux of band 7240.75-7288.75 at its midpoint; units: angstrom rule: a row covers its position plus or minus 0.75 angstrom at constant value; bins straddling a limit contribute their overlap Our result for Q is 0.6 angstrom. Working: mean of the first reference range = 11.5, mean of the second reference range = 11.1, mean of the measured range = 11.2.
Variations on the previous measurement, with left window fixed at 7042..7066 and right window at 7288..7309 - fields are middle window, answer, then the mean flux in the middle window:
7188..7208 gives 0.1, 11.2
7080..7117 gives -0.4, 11.7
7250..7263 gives -0.2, 11.2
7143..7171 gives -0.3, 11.5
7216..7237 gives -0.1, 11.2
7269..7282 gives 0.0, 11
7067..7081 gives -0.2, 11.8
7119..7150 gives -0.1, 11.5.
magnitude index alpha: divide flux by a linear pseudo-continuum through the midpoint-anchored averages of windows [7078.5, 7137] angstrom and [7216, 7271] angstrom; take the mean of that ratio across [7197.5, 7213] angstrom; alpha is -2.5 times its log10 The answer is 0.02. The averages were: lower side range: 11.6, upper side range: 11.2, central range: 11.1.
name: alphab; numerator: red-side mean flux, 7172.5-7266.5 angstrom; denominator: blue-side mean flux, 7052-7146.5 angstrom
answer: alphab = 0.97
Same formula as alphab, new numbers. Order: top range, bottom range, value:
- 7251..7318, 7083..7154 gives 0.95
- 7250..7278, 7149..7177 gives 0.97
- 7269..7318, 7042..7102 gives 0.93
